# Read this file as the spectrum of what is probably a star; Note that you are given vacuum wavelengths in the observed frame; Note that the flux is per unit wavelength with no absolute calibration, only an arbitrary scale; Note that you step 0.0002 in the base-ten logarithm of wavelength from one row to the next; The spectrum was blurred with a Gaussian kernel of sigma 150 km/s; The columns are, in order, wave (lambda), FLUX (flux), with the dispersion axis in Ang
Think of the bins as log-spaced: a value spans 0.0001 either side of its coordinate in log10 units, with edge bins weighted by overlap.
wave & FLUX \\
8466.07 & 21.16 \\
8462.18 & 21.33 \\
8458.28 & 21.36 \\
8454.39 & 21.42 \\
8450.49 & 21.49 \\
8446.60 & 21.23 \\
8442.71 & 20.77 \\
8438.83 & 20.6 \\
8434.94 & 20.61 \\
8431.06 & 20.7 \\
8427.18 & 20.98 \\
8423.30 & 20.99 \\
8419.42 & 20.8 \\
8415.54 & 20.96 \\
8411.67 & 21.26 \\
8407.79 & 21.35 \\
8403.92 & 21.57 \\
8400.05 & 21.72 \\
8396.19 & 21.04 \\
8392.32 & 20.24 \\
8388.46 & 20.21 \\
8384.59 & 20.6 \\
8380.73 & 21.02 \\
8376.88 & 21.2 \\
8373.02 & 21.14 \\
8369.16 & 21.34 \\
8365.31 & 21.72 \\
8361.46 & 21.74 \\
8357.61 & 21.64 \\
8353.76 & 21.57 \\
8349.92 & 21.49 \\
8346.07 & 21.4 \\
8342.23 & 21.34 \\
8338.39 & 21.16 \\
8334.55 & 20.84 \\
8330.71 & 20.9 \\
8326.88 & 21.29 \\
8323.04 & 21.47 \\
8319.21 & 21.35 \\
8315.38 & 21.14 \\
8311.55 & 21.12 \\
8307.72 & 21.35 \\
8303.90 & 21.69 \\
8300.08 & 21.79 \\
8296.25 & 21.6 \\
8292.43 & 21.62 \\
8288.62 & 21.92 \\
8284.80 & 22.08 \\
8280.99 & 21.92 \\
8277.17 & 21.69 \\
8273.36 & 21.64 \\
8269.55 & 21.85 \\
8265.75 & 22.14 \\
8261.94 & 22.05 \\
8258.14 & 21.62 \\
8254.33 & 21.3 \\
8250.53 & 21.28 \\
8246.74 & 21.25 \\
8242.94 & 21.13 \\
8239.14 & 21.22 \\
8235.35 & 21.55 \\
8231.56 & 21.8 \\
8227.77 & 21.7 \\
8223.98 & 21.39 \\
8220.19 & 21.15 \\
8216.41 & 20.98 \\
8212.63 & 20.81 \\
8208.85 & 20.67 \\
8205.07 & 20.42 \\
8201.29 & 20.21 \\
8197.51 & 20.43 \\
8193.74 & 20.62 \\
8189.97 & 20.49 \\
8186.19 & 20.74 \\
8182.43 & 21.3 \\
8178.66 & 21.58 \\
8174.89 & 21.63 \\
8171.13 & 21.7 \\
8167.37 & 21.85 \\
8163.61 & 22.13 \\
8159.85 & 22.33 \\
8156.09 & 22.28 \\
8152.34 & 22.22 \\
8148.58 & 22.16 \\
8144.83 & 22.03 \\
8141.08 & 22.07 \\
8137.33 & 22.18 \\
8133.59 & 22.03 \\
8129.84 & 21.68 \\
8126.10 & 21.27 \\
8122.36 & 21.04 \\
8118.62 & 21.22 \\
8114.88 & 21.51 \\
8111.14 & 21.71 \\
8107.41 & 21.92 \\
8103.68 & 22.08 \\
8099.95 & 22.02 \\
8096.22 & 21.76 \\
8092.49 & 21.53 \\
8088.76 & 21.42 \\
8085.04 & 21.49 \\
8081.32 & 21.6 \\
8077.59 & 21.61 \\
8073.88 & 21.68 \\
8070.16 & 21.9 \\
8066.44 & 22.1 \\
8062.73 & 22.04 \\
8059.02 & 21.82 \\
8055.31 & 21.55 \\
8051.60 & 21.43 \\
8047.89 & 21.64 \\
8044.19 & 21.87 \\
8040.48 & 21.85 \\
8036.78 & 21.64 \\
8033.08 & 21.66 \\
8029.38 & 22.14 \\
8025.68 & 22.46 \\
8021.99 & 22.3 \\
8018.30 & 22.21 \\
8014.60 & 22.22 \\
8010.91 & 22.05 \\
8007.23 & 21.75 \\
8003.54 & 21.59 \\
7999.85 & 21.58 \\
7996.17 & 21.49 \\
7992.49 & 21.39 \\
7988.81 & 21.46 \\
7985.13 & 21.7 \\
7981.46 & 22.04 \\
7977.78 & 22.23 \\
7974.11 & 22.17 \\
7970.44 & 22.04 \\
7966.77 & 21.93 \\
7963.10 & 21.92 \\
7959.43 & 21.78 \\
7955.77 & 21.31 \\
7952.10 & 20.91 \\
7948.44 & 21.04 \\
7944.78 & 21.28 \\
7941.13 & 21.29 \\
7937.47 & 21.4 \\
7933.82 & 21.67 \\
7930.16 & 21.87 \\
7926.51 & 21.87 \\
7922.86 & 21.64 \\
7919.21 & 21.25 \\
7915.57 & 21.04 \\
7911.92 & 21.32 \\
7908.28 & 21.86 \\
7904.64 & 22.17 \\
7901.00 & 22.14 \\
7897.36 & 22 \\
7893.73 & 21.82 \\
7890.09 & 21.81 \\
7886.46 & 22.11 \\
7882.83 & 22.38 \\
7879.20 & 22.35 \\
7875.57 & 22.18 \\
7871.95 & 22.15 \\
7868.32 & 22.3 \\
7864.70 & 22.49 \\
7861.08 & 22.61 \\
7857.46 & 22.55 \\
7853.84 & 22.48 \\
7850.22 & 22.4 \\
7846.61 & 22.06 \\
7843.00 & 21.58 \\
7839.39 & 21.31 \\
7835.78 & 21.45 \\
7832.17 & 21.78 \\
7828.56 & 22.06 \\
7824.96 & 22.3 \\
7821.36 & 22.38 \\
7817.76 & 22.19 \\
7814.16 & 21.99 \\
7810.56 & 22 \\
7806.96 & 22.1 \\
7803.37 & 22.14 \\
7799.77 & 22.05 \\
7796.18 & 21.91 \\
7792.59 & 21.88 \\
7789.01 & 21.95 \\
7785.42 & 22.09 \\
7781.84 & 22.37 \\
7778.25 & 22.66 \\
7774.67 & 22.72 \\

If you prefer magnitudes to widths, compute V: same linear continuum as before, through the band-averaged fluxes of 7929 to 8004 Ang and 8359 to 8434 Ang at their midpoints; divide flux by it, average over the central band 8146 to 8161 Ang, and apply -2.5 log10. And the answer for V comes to -0.04 mag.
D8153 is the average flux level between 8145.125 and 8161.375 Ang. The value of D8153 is 22.2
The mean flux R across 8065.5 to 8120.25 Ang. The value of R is 21.7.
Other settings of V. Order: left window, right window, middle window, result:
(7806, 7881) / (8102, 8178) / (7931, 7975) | 0.02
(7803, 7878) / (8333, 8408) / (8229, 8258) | 0.00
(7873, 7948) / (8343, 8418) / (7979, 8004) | 0.00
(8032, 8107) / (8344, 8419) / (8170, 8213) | 0.03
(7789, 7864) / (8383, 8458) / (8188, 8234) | 0.02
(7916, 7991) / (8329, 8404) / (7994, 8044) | -0.02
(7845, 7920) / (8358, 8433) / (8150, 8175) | -0.03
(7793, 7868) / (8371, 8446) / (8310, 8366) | -0.01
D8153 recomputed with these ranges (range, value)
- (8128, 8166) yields 22.1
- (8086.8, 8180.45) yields 21.8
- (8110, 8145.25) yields 21.7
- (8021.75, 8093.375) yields 21.8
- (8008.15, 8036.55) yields 22.1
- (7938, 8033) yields 21.8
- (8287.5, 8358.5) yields 21.4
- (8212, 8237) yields 21.4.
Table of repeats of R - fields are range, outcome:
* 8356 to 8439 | 21.1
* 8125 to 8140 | 21.8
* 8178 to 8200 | 20.8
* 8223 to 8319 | 21.6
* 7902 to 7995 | 21.6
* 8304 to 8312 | 21.4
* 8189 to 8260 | 21.1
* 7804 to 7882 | 22.1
